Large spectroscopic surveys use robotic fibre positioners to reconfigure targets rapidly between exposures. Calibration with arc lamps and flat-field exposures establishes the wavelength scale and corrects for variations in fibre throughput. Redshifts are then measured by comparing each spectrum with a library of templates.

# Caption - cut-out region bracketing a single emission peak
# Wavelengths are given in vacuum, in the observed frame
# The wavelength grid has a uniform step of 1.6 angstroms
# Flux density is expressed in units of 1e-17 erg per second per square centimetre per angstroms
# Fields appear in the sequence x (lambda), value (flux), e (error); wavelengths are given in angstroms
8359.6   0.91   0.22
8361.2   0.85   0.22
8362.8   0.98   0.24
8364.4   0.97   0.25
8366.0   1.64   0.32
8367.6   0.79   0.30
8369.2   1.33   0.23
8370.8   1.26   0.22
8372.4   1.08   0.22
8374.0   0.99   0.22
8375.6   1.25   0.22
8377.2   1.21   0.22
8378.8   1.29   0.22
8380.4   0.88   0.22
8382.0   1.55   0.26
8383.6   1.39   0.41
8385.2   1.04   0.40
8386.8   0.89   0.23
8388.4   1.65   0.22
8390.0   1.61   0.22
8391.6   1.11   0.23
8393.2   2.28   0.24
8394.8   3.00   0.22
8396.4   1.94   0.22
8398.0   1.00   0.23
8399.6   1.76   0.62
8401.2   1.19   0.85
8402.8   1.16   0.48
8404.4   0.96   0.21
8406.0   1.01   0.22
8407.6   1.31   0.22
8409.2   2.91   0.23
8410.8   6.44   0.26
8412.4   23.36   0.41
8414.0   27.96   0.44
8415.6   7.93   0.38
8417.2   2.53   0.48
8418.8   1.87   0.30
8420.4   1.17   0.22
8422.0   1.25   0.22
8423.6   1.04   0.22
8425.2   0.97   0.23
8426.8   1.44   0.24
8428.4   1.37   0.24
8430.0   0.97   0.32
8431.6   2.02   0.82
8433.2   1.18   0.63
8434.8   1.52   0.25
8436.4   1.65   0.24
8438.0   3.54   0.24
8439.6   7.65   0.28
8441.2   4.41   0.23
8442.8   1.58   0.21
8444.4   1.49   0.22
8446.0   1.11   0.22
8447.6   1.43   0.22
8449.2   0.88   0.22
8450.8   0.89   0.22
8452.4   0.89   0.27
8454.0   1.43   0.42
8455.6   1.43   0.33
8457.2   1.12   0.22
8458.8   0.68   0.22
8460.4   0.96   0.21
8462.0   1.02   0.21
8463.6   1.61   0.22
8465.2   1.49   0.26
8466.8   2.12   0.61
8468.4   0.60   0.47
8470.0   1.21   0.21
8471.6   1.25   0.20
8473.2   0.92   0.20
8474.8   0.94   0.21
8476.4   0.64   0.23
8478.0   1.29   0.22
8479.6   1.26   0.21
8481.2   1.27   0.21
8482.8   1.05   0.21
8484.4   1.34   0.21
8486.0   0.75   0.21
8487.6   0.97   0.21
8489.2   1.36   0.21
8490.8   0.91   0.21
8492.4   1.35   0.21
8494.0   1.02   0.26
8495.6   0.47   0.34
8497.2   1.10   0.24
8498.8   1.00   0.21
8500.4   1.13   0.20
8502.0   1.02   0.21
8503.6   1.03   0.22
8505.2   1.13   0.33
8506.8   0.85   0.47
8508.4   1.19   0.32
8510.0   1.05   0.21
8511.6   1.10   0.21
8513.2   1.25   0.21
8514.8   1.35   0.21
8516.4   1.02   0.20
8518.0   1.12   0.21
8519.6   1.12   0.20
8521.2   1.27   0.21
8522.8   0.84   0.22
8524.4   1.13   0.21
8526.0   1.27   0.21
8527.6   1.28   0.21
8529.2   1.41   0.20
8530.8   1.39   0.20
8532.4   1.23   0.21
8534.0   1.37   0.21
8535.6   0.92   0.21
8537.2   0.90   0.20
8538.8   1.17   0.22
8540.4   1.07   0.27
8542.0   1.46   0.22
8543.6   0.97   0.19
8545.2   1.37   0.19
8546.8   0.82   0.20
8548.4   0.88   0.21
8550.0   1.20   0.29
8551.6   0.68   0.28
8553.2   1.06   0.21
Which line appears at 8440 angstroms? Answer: [N II]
